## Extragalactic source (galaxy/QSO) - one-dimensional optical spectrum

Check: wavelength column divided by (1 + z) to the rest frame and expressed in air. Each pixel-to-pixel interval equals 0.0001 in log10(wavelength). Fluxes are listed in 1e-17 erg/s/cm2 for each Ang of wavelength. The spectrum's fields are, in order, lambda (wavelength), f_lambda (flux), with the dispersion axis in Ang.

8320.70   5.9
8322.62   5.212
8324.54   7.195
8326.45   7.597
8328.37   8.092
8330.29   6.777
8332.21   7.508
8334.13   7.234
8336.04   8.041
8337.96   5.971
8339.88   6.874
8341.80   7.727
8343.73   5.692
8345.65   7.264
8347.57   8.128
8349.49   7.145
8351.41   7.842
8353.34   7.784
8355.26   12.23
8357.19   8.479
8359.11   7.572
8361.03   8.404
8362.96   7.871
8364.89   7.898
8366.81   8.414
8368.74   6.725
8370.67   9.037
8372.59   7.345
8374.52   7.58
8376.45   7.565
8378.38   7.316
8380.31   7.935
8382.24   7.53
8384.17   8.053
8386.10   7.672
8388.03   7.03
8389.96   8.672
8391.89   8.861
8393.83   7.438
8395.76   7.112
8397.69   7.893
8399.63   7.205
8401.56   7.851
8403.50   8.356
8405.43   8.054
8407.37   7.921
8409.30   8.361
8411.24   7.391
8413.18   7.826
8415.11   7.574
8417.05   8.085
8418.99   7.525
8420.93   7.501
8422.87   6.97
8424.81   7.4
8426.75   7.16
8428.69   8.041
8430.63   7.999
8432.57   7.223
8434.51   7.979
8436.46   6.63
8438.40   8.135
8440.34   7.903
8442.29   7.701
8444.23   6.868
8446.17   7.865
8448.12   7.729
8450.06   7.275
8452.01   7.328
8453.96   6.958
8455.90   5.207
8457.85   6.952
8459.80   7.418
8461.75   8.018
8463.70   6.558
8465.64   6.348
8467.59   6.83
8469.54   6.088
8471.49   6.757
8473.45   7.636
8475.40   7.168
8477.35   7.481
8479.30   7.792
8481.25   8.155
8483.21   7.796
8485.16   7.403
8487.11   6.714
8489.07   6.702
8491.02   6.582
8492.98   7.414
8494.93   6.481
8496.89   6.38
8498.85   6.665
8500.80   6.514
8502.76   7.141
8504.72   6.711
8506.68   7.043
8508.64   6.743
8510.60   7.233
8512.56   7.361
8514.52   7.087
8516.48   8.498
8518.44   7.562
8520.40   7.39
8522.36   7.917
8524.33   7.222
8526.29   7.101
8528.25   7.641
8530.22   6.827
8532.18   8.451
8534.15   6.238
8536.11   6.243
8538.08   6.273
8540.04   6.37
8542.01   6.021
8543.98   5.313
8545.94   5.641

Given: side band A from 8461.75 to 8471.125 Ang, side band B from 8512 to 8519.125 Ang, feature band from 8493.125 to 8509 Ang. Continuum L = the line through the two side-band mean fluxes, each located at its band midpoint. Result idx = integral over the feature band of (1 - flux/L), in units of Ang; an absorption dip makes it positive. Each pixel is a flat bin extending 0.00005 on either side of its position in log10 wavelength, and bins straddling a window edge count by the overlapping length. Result 1.31 Ang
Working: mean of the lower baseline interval 6.64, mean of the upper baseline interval 7.65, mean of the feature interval 6.75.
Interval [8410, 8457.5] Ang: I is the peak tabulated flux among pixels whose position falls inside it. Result 8.135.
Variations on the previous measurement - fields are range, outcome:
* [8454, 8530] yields 8.498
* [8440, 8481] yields 8.018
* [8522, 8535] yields 8.451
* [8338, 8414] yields 12.23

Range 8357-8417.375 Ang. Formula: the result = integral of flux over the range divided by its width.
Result 7.83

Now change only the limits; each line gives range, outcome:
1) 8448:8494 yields 7.08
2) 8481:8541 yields 7.08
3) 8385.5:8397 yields 7.81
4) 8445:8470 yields 6.99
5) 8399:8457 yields 7.53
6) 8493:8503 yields 6.68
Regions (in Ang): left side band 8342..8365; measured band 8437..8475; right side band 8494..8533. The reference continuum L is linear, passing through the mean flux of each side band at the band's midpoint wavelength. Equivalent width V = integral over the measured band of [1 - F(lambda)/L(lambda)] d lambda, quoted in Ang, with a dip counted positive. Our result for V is 1.8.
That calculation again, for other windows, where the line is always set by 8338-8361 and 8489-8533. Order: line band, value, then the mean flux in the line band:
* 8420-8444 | -0.1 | 7.53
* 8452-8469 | 1.3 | 6.8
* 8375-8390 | 0.1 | 7.66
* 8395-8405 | -0.1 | 7.72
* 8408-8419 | -0.4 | 7.82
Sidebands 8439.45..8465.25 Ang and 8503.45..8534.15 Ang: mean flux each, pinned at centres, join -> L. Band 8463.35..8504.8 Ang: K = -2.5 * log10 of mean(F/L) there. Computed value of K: 0.04 mag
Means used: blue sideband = 7.19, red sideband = 7.35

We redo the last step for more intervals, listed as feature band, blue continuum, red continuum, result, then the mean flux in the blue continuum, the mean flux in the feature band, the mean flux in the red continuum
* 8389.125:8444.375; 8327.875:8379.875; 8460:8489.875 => -0.041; 7.72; 7.72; 7.17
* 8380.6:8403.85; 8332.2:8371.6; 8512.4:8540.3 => -0.017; 7.81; 7.79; 7.23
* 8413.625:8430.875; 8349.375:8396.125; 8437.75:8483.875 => 0.000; 8.01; 7.58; 7.24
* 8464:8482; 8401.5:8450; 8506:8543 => 0.044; 7.67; 7.11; 7.12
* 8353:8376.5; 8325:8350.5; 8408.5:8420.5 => -0.116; 7.24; 8.26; 7.77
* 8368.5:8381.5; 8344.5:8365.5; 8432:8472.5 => 0.042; 8.22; 7.69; 7.13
